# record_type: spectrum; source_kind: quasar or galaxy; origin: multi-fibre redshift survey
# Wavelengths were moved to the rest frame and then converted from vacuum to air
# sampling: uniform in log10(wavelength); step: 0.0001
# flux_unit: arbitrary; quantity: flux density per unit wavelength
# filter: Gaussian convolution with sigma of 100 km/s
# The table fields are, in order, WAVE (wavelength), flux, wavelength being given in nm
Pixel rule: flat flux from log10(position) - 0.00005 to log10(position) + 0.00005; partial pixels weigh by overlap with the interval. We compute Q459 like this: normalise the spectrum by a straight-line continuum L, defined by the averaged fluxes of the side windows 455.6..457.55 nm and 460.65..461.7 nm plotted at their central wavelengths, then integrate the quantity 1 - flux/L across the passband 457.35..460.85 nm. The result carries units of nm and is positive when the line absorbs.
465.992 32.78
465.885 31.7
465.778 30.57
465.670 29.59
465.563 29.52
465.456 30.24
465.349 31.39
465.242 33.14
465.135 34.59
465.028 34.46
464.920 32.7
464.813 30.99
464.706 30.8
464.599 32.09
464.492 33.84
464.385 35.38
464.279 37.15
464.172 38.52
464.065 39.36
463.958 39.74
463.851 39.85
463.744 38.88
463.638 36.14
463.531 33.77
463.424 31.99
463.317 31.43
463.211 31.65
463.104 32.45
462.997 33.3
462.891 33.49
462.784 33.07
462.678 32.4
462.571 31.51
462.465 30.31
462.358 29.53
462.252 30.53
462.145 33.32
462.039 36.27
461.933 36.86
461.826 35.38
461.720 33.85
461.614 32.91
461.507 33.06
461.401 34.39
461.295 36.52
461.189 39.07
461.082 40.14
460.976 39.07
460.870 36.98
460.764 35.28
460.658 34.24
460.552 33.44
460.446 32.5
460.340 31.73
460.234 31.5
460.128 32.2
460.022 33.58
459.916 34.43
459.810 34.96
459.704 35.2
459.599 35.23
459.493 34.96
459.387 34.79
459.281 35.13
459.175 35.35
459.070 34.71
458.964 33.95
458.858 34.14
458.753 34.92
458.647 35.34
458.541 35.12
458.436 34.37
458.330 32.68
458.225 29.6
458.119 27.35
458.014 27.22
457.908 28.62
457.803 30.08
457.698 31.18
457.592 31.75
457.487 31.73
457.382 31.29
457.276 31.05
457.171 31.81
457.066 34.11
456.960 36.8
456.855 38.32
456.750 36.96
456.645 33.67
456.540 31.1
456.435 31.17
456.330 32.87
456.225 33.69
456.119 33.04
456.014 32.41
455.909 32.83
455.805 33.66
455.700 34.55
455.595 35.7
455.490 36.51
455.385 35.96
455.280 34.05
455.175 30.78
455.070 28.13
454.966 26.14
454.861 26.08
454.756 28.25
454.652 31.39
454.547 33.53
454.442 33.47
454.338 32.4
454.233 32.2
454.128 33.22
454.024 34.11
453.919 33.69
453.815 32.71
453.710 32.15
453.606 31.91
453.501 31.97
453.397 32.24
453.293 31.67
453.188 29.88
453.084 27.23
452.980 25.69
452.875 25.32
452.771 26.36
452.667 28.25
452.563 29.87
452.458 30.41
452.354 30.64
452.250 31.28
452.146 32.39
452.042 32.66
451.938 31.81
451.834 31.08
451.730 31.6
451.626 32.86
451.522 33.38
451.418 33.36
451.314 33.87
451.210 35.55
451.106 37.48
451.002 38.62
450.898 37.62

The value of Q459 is 0.192 nm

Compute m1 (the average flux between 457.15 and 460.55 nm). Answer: 32.8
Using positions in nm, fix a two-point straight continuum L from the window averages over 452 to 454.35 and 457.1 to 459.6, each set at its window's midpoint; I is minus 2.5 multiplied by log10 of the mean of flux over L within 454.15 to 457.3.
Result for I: -0.038 mag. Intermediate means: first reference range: 30.8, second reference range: 32.6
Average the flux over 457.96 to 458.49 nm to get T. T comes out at 30.3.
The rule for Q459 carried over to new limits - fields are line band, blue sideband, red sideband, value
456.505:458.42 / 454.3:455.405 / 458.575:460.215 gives 0.051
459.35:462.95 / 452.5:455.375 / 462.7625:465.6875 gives -0.137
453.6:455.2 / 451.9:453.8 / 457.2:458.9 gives -0.035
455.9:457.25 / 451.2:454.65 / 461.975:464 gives -0.063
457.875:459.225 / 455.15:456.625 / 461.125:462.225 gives 0.064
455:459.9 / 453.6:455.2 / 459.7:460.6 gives -0.145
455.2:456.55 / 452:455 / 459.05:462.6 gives -0.078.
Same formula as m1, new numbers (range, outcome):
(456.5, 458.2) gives 32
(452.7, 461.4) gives 32.8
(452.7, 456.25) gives 31.5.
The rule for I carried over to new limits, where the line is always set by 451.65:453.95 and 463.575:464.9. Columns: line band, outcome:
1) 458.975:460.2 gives -0.02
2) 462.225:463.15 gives 0.11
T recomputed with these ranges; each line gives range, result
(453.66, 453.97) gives 32.9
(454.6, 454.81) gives 29.9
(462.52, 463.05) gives 32.8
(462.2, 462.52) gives 30.2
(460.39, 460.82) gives 33.9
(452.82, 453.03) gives 25.5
